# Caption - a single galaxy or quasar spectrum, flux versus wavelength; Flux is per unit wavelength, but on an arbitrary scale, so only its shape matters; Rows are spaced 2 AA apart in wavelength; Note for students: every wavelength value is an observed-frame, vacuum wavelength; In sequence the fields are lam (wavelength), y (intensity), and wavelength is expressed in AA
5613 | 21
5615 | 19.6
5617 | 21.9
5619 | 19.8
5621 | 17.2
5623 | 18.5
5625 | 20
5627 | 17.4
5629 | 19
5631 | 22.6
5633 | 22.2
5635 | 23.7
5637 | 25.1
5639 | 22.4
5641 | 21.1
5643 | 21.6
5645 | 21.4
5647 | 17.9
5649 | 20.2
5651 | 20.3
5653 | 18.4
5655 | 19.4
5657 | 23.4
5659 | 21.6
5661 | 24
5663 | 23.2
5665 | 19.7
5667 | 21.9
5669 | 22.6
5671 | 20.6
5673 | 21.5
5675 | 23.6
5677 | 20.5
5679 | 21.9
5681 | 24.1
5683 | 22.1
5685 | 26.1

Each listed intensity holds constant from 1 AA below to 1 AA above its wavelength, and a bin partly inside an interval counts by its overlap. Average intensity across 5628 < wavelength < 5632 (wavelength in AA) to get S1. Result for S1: 20.8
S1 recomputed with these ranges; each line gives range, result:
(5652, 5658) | 20.4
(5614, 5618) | 20.8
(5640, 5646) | 21.4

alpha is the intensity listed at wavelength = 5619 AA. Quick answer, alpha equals 19.8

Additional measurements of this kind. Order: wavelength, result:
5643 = 21.6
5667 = 21.9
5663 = 23.2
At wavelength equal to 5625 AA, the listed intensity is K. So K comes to 20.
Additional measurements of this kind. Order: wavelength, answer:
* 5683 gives 22.1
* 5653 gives 18.4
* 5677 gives 20.5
